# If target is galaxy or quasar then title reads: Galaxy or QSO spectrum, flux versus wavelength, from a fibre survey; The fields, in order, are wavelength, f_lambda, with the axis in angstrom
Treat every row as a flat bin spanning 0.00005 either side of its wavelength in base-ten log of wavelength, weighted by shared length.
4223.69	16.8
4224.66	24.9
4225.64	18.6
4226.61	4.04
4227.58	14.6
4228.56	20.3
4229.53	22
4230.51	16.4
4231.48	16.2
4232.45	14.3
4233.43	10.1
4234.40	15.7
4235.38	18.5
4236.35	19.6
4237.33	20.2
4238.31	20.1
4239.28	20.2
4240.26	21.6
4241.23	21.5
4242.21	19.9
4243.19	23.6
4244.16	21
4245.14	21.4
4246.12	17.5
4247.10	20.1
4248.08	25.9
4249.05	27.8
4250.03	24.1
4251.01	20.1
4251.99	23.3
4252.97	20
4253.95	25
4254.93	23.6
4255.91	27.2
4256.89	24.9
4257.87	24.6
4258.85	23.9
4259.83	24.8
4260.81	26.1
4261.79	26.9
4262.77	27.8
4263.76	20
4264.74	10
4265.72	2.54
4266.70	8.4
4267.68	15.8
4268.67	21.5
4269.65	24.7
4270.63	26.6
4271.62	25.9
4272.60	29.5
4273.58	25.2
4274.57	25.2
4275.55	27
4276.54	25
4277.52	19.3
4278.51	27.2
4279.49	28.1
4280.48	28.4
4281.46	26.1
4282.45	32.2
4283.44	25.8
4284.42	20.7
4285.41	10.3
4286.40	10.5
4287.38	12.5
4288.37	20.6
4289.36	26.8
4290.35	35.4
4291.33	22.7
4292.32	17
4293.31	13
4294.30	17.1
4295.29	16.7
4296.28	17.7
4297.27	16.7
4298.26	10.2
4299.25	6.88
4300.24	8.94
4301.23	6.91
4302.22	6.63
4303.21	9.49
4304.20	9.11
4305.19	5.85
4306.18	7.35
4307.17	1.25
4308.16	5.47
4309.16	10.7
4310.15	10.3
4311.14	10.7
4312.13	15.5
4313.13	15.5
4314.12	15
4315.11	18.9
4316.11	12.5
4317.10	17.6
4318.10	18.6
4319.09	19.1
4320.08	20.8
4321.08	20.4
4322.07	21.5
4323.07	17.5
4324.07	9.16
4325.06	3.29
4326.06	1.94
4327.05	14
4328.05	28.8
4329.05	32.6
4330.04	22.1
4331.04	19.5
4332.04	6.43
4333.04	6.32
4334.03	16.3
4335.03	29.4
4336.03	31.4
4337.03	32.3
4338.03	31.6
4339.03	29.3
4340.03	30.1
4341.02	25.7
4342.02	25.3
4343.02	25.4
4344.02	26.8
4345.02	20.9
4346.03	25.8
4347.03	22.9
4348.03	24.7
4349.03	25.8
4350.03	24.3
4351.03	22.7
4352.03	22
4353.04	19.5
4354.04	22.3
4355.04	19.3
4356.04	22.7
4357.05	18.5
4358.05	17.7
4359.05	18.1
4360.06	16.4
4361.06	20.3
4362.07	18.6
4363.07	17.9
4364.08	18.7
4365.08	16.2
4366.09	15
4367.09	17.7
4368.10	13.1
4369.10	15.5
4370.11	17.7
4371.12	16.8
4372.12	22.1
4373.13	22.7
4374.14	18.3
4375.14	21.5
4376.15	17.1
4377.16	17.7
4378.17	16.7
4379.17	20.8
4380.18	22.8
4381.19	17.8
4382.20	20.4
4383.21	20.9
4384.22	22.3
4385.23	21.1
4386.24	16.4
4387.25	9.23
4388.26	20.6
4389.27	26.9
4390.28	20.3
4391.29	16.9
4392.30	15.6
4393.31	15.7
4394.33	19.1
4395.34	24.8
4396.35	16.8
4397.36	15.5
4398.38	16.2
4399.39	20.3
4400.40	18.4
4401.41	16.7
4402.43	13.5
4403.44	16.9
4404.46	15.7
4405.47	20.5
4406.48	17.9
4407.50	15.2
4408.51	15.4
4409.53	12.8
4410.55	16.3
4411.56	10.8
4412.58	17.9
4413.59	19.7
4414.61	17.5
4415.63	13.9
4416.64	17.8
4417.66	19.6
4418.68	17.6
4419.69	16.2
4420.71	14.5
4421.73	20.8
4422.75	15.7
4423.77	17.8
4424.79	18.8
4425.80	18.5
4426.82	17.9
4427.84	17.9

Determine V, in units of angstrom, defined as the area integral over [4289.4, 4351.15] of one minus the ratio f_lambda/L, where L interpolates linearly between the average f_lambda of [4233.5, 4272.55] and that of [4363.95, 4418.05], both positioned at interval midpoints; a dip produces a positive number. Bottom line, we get 5.7 angstrom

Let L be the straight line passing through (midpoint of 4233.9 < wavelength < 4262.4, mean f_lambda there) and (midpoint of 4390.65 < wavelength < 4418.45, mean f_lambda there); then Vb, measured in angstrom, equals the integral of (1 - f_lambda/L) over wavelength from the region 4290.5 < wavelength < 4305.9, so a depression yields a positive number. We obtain 5.91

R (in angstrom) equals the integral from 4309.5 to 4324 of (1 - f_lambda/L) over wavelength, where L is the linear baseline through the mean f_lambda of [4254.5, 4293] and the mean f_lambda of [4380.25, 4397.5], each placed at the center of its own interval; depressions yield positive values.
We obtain 3.27 angstrom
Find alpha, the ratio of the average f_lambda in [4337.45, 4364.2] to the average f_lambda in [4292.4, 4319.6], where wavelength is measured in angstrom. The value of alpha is 1.89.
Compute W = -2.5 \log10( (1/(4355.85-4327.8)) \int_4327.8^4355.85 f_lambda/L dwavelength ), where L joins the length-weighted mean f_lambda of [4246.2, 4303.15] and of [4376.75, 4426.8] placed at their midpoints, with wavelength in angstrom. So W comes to -0.24 mag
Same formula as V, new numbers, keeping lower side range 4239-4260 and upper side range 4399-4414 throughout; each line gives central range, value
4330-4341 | -2.3 angstrom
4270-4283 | -2.9 angstrom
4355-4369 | 0.4 angstrom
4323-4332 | 1.7 angstrom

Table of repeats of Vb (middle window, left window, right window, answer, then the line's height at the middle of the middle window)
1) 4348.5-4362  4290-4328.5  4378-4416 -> -4.2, 15.8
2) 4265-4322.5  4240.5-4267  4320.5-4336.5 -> 6.6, 19.4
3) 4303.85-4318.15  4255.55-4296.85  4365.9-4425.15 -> 6.4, 20.7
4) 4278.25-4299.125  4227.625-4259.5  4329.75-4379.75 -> 0.5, 20.9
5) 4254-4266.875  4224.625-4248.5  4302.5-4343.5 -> -2.2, 18.2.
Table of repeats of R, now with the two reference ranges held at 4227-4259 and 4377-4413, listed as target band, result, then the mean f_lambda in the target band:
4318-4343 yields -2.2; 20.7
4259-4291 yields -3.7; 22.4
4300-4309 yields 5.8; 6.86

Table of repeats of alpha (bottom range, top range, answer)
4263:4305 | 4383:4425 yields 0.93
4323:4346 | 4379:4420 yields 0.84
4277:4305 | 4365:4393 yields 1.04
